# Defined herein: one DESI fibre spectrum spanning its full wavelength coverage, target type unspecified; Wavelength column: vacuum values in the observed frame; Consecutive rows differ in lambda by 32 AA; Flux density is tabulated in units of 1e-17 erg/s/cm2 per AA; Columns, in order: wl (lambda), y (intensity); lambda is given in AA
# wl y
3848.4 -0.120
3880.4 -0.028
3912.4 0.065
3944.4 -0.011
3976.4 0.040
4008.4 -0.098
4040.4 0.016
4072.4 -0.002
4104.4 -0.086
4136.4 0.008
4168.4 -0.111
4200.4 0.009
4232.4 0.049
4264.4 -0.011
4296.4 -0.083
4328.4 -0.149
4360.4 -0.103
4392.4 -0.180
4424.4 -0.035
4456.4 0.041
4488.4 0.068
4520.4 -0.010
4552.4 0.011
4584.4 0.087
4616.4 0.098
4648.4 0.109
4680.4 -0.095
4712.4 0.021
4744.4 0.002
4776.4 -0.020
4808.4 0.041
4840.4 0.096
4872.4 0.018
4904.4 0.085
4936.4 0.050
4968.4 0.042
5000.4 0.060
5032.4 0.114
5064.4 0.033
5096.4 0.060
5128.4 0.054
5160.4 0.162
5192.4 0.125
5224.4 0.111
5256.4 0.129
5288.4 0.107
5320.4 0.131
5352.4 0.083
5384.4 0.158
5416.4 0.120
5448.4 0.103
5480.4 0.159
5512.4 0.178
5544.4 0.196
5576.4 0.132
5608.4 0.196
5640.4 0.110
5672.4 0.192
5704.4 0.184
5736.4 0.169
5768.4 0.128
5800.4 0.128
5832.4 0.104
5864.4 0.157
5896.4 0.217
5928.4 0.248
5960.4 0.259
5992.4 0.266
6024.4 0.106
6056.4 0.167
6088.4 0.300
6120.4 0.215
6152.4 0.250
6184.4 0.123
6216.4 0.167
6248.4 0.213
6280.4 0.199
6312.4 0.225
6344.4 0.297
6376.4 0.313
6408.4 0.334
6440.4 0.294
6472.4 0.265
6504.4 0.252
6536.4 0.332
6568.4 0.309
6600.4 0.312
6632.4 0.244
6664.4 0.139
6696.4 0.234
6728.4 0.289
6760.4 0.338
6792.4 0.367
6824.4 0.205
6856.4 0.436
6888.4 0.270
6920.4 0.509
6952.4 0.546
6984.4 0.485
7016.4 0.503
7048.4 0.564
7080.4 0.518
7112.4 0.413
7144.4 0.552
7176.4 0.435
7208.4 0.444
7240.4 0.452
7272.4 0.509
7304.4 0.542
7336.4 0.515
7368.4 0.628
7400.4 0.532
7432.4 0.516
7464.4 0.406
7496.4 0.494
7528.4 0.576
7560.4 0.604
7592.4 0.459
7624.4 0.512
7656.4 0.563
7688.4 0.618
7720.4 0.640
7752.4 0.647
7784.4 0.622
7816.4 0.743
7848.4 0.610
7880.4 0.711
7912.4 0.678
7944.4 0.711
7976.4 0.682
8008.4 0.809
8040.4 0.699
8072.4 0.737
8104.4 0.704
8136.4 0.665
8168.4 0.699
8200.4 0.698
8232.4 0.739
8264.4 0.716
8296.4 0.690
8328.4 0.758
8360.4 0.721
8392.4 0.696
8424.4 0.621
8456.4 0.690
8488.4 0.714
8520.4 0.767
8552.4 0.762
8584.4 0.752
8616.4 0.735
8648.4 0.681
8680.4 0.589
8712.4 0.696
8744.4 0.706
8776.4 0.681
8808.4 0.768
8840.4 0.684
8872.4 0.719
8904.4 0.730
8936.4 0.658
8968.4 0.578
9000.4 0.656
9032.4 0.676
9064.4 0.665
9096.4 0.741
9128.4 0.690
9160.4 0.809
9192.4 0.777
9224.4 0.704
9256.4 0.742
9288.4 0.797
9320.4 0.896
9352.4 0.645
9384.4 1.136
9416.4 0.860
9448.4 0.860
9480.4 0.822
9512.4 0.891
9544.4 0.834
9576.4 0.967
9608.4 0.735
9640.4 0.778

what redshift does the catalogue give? 0.73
